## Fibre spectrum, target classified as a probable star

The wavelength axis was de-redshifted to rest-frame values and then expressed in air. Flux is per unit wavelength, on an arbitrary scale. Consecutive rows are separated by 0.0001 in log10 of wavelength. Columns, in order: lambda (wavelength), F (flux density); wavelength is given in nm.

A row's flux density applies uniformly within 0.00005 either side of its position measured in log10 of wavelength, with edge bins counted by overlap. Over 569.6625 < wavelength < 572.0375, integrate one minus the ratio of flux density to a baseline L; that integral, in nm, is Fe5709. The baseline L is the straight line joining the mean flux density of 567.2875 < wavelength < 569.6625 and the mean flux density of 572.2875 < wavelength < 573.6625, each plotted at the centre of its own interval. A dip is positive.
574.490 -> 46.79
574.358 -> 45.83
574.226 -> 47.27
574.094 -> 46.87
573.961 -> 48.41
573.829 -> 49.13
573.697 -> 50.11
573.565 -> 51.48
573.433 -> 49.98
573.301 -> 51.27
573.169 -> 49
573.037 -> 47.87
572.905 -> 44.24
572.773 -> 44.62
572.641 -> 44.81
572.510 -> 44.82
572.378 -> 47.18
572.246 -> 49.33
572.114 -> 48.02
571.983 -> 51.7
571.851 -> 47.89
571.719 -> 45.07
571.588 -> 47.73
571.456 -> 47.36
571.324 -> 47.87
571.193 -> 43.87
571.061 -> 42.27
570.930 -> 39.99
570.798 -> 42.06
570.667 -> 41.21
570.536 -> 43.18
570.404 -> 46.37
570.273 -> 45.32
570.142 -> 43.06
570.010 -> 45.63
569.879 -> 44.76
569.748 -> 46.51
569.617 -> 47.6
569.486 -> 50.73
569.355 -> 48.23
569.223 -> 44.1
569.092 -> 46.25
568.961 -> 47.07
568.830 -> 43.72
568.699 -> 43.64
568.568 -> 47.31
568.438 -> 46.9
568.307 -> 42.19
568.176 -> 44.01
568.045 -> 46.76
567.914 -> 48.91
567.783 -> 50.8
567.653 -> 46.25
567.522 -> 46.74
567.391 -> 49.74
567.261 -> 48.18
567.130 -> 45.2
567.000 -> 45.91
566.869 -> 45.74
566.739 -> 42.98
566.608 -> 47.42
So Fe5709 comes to 0.11 nm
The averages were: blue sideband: 46.7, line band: 45.1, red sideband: 47.6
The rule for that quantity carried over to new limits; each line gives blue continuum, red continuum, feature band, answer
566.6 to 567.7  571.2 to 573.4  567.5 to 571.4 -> 0.12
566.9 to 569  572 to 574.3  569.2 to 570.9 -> 0.07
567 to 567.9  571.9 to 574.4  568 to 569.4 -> 0.07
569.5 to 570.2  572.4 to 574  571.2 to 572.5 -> -0.01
